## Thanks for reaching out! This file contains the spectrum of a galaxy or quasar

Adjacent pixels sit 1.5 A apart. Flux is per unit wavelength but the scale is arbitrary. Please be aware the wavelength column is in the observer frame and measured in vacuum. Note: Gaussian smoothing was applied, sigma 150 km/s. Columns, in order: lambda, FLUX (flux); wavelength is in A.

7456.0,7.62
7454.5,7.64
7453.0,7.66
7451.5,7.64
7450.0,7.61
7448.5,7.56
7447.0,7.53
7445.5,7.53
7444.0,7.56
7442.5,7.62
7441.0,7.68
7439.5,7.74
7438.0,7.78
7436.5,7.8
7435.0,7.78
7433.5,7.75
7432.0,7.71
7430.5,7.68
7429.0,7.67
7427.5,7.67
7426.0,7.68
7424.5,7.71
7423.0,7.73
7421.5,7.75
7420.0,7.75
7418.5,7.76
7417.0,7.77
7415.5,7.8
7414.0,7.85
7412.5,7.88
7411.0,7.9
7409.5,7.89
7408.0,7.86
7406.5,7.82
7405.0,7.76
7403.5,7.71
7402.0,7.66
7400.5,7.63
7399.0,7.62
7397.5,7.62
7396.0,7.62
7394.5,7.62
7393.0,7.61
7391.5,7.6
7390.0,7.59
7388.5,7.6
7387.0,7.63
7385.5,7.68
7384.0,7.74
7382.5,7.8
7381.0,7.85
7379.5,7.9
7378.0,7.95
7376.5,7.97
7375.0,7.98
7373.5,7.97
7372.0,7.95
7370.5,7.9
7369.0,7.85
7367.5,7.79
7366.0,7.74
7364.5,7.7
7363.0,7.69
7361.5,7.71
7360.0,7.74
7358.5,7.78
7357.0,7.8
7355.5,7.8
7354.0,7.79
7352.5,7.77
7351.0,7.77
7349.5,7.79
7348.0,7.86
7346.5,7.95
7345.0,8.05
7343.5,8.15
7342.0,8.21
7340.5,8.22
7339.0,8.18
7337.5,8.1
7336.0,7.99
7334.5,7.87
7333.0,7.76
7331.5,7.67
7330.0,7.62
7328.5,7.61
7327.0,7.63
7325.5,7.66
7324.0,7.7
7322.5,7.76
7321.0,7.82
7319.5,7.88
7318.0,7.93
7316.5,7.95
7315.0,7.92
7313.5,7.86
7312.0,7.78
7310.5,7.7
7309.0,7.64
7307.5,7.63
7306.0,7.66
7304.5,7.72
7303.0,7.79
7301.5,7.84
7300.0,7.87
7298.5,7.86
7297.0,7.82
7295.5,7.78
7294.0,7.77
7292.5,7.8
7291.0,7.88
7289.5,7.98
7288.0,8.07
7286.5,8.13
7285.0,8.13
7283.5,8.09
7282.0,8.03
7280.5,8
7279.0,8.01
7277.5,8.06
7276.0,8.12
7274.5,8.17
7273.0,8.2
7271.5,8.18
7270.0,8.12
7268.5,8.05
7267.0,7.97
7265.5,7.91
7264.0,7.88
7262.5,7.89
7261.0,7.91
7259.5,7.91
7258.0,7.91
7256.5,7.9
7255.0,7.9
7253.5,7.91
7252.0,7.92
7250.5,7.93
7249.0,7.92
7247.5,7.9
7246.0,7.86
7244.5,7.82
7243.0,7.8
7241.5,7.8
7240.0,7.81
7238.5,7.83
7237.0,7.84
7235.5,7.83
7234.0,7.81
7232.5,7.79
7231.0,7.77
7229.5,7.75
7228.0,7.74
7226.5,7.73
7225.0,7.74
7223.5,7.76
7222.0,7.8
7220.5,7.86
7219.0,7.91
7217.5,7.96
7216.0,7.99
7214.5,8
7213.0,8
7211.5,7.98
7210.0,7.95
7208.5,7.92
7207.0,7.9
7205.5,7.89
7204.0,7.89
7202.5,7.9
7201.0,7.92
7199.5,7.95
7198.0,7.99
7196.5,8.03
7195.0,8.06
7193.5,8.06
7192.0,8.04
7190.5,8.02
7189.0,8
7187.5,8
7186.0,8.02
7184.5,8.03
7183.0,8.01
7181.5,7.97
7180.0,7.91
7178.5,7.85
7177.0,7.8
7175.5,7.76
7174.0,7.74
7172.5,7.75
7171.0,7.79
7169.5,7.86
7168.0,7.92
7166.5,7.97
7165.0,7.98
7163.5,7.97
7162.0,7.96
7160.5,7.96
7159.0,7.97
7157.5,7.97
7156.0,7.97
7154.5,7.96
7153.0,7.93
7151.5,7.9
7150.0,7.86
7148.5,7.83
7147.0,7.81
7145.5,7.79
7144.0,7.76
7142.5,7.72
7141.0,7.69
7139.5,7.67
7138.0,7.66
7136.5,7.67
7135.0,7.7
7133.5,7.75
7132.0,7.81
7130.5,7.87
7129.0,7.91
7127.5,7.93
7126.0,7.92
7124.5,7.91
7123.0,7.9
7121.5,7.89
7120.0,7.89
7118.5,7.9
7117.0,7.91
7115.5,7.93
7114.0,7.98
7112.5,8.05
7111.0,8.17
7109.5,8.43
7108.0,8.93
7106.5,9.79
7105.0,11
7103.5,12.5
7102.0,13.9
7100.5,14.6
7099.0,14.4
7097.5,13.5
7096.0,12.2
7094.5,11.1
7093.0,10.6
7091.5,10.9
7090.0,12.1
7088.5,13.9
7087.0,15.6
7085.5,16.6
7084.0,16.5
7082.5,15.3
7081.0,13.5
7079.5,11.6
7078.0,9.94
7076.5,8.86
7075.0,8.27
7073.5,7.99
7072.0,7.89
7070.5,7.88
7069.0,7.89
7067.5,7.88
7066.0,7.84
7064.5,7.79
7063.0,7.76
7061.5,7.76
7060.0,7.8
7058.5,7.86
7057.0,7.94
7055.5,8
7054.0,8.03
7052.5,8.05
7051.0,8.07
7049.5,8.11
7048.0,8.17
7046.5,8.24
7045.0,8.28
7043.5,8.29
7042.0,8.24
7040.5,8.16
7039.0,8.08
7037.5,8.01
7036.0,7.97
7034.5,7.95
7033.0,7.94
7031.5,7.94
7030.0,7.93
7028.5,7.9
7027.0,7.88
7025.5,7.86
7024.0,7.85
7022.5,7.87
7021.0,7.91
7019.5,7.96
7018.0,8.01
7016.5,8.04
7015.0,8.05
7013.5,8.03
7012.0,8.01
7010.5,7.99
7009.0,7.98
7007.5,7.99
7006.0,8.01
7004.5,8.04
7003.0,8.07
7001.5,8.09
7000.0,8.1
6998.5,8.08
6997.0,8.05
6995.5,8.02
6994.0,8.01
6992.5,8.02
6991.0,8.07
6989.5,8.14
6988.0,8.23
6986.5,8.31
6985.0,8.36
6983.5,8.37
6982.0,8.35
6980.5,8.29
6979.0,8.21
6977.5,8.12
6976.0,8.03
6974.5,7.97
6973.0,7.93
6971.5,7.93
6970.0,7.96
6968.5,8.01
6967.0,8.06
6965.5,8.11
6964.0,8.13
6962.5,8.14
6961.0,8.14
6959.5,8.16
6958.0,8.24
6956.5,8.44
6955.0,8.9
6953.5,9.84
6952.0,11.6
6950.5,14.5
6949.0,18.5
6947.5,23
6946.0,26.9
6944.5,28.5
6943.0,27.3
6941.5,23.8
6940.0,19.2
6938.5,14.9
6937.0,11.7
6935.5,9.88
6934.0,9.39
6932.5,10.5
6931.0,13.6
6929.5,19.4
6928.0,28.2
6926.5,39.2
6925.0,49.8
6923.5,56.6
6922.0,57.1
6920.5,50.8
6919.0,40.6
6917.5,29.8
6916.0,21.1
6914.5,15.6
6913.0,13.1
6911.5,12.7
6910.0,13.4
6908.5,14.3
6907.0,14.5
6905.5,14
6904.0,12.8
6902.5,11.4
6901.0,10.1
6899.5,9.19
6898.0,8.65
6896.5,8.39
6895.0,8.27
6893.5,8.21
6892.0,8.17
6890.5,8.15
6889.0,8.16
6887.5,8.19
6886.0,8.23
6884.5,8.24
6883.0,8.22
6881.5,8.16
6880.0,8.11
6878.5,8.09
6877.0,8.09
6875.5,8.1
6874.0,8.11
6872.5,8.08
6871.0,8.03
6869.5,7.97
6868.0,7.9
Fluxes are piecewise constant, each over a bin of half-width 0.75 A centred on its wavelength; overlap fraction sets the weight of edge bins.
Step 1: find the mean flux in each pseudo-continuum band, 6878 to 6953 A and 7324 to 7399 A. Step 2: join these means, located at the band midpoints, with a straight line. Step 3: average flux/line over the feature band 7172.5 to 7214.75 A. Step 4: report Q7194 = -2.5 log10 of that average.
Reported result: 0.42 mag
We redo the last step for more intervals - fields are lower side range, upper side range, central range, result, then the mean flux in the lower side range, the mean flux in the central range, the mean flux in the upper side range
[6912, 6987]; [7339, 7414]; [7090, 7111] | 0.21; 17.5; 11.6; 7.81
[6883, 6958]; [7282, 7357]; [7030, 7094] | 0.47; 18.3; 9.41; 7.86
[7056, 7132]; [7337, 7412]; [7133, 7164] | 0.21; 9.96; 7.83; 7.82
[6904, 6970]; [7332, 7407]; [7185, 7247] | 0.45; 19.5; 7.9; 7.82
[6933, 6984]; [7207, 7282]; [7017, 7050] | 0.35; 12.1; 8.02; 7.91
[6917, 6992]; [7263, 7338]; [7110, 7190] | 0.44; 16.9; 7.89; 7.89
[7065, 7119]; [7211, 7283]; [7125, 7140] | 0.28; 10.8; 7.79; 7.91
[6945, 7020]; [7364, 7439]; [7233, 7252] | 0.07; 9.3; 7.85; 7.76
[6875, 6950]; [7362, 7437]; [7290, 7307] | 0.26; 18.1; 7.8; 7.76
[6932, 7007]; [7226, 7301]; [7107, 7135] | 0.17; 10.9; 8.01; 7.92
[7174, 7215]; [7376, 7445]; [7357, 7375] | 0.00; 7.95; 7.81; 7.73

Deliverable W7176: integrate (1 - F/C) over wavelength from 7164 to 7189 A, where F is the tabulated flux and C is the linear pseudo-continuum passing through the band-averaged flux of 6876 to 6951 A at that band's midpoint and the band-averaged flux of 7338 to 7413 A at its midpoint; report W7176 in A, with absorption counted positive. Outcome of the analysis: 8.9 A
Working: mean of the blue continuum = 18.2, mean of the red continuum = 7.81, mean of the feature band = 7.9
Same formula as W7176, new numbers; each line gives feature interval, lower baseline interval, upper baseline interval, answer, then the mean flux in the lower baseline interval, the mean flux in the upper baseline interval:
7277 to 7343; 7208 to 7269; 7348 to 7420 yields -0.4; 7.87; 7.77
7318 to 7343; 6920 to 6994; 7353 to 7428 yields 2.9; 15.9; 7.76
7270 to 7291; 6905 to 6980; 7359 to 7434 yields 4.6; 18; 7.76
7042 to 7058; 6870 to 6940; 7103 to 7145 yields 4.2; 16.5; 8.23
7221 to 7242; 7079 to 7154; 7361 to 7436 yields 2.9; 9.88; 7.76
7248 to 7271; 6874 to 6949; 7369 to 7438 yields 6.0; 17.9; 7.76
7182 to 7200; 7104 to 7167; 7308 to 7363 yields 0.0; 8.06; 7.84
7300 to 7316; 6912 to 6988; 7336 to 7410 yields 2.6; 17.4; 7.82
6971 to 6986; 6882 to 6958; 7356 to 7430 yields 7.7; 18.2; 7.76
